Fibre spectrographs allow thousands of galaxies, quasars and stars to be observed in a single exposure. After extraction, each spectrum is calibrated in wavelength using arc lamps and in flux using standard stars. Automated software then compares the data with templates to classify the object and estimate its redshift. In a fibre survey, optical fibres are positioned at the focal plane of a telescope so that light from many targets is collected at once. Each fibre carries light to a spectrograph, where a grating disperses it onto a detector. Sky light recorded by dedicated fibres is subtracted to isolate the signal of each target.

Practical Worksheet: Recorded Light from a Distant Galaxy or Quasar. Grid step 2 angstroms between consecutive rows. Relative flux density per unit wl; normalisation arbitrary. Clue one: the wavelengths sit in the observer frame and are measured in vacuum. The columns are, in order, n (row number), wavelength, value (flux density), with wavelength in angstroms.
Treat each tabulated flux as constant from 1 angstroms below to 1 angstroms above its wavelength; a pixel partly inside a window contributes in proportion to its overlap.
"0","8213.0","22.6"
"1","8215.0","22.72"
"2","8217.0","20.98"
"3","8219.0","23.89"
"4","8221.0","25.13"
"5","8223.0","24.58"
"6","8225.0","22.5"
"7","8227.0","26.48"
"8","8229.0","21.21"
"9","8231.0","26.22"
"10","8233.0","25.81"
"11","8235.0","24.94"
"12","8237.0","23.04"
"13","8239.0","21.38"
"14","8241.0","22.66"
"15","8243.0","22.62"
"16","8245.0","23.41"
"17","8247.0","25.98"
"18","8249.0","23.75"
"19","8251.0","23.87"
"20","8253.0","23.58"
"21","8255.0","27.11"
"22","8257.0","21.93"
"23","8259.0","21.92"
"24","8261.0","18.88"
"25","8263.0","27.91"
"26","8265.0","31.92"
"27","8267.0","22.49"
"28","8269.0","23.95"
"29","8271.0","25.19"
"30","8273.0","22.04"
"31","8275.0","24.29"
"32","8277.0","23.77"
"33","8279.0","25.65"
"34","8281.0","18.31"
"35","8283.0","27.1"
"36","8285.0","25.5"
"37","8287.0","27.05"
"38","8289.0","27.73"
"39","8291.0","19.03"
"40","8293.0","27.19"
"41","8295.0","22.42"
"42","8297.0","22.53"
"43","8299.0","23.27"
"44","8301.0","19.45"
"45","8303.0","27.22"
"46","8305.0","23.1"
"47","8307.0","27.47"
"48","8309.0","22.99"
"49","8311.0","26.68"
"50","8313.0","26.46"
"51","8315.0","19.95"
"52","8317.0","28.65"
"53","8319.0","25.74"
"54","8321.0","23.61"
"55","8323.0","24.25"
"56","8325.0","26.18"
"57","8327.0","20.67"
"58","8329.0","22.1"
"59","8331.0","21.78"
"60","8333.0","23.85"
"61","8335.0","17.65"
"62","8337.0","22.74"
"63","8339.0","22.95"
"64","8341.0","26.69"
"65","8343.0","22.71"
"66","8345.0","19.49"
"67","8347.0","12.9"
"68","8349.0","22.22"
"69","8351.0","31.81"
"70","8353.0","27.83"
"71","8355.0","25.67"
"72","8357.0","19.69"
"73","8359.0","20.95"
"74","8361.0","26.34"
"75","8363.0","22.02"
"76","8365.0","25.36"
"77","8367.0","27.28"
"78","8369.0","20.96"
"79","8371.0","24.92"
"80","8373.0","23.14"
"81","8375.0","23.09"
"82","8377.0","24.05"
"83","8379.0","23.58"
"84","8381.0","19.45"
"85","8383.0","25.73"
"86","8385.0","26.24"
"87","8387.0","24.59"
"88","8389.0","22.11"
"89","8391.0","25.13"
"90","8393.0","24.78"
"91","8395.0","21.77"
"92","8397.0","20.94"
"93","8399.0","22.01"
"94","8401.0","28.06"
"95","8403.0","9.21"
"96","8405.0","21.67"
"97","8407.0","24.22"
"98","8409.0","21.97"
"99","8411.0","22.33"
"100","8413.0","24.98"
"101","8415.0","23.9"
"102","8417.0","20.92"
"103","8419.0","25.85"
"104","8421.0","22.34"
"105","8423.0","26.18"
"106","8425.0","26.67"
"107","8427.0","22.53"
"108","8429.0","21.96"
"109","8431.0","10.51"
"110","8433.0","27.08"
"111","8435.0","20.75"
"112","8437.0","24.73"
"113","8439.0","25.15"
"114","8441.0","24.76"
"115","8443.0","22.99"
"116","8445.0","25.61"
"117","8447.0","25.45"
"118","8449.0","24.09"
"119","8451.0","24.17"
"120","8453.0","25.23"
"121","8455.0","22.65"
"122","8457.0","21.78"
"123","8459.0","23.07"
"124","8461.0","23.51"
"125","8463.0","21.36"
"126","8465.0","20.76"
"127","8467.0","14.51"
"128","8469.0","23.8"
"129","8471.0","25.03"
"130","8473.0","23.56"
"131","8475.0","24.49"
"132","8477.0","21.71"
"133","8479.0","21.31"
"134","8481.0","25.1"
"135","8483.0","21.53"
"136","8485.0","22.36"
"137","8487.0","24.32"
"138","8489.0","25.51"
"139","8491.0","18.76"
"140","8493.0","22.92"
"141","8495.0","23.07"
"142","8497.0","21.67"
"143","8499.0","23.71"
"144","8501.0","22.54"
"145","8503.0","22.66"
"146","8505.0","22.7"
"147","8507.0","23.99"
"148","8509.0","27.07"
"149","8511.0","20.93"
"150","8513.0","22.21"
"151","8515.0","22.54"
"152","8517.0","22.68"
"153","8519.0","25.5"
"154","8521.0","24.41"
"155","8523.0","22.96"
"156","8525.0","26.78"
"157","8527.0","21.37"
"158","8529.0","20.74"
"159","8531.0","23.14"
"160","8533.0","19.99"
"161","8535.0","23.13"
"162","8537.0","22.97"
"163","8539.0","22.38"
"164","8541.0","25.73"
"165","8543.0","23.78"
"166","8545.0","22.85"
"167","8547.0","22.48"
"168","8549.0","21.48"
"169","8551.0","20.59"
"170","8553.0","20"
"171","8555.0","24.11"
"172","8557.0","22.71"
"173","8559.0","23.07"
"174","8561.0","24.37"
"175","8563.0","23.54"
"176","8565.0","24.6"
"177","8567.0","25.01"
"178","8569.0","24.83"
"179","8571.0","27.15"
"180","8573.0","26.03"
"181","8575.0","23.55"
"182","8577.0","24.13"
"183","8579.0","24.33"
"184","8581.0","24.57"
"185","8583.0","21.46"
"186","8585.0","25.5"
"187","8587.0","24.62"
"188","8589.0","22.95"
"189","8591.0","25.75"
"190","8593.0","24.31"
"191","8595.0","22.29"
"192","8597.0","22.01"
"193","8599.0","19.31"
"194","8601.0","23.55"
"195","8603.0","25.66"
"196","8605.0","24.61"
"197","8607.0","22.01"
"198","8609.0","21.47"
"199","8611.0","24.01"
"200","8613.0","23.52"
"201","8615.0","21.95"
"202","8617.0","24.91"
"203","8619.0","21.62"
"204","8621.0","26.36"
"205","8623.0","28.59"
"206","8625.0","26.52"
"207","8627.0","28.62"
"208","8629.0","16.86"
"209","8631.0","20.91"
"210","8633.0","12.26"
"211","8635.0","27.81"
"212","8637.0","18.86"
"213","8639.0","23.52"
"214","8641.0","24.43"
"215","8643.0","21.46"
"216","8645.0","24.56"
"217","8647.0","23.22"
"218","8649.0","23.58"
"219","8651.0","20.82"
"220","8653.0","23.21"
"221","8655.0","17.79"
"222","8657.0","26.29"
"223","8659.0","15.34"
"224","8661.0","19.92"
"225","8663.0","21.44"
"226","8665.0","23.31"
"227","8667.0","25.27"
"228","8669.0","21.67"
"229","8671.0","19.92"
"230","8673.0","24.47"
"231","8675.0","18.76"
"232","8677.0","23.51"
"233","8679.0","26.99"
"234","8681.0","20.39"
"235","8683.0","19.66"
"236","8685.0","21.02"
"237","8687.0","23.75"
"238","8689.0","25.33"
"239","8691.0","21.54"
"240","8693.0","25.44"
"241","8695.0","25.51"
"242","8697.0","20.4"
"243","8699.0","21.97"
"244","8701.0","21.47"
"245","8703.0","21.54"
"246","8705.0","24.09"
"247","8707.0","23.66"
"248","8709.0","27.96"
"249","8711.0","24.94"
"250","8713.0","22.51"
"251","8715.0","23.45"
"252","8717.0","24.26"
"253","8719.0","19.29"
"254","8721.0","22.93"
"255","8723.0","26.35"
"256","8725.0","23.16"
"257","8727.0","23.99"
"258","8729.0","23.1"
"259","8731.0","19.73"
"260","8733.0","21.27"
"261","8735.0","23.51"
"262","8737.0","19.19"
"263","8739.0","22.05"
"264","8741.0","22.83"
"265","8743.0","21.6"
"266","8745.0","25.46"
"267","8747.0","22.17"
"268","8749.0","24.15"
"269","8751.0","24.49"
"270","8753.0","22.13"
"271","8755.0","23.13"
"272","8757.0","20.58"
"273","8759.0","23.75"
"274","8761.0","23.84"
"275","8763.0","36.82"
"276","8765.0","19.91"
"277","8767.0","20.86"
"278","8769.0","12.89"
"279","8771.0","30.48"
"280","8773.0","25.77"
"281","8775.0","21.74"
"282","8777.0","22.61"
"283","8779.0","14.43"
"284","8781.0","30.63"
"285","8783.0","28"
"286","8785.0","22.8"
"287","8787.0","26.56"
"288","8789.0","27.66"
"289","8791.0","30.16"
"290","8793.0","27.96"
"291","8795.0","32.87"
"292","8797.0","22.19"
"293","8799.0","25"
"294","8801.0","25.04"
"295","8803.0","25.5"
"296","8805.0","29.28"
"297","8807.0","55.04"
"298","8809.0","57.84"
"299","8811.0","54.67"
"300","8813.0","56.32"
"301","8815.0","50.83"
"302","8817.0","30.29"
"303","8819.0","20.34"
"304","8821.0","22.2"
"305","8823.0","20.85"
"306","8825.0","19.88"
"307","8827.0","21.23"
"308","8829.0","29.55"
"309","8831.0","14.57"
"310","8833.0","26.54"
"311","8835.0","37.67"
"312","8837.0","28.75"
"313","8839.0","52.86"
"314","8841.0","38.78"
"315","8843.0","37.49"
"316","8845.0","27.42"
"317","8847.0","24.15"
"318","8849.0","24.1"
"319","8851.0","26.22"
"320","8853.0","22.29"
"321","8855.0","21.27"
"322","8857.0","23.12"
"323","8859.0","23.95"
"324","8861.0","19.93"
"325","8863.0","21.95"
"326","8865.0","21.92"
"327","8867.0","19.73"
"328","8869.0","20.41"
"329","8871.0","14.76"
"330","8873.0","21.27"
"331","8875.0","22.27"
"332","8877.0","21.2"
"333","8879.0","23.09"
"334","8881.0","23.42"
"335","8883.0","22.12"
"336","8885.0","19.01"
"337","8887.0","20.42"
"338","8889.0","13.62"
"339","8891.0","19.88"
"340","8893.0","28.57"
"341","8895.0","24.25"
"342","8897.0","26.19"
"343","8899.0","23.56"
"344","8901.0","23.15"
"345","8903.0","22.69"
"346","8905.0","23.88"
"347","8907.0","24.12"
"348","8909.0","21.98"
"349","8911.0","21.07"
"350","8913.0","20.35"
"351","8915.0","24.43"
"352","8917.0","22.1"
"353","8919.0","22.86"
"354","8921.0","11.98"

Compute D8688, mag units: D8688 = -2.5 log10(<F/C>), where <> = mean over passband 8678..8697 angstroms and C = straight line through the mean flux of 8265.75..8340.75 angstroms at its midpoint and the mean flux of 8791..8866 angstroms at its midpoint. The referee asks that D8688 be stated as 0.23 mag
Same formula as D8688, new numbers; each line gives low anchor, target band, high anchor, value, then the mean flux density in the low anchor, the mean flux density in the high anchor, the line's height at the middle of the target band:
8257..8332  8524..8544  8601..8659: 0.01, 24.1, 22.9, 23.3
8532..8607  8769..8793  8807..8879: 0.10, 23.5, 28.8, 27.6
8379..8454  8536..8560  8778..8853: 0.13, 23.1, 30.8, 25.7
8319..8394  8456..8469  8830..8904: 0.12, 23.4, 24.4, 23.6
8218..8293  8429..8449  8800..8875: 0.12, 24.2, 29.3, 25.8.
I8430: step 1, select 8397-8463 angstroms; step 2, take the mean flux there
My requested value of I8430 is 23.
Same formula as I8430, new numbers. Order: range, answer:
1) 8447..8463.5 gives 23.4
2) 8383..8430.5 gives 23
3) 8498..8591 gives 23.5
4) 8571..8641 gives 23.4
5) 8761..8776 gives 24.1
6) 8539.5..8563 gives 22.9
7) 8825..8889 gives 24.6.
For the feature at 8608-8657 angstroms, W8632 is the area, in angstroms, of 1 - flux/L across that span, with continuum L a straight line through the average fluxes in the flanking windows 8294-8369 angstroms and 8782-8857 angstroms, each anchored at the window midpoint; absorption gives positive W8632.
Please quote 9.04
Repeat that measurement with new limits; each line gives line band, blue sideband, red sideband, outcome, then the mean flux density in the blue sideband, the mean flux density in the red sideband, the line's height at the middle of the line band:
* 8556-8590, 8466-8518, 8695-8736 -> -2.12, 22.7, 23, 22.8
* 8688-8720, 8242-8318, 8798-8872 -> 5.59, 24.3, 29.5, 28.3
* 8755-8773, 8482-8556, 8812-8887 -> 1.13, 22.9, 26.2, 25.3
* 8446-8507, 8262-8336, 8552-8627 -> 3.21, 24.2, 24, 24.1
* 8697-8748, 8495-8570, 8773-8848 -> 9.84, 23.1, 30.7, 28.3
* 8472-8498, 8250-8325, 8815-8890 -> 1.77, 24.4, 24.6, 24.5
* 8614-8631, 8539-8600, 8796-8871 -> 0.36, 23.6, 29.5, 24.7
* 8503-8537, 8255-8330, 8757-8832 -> 3.98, 24.2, 28.6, 26.2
